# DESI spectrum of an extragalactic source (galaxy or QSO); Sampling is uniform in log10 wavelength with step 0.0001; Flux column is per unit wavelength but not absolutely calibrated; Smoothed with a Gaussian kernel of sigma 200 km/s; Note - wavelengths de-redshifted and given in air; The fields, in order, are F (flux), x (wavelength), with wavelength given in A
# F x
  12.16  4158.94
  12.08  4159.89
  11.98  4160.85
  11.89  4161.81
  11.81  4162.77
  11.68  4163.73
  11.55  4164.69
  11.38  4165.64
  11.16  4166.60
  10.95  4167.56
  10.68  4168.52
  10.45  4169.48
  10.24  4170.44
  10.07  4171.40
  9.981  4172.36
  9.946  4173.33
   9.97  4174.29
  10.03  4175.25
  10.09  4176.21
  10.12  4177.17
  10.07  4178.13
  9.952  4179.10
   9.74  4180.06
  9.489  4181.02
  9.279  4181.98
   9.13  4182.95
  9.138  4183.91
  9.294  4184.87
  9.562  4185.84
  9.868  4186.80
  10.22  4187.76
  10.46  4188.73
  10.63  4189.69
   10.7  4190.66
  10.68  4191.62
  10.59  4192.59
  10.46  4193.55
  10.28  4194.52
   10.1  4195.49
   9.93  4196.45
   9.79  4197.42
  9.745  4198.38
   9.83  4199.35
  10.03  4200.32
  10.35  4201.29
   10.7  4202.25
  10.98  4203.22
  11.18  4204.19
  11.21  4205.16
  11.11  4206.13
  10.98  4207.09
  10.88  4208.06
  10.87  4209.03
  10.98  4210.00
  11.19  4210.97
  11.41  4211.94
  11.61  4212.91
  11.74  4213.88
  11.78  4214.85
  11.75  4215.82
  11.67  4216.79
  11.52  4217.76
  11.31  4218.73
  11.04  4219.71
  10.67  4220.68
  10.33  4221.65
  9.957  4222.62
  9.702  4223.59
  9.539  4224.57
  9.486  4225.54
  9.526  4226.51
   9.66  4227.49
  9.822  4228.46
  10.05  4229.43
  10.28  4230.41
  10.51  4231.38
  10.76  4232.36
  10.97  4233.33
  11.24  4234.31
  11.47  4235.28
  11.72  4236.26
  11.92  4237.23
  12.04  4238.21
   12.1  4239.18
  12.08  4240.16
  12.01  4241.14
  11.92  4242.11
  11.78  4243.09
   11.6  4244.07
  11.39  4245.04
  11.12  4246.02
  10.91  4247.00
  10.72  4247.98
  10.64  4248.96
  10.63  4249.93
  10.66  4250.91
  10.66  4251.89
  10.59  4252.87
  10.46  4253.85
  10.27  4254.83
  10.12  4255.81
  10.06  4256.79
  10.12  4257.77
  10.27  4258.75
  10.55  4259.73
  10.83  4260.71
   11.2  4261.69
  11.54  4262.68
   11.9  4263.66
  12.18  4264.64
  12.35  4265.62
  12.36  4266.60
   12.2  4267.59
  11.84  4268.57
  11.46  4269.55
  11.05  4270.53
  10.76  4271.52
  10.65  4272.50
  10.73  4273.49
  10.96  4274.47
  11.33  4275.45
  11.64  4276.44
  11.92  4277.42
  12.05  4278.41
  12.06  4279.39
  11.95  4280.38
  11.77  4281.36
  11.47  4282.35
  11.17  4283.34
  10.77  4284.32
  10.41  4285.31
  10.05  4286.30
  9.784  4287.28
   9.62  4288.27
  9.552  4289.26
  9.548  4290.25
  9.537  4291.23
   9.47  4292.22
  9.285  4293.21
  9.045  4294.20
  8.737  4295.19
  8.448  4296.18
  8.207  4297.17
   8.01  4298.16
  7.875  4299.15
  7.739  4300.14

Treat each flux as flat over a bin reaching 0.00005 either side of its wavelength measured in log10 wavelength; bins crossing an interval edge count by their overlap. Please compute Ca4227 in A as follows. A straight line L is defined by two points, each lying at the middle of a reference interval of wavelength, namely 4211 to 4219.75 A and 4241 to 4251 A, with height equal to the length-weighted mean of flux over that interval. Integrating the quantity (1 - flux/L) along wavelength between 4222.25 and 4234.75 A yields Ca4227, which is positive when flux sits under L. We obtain 1.4 A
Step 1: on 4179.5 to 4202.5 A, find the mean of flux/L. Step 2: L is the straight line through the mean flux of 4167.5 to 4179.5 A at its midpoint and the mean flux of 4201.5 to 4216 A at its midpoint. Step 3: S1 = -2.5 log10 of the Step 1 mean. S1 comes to 0.07 mag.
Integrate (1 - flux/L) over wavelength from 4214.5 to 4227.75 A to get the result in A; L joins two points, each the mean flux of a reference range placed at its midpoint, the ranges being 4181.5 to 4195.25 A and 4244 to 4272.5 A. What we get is -0.1 A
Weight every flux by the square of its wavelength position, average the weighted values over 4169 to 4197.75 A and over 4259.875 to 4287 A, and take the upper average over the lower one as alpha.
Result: 1.2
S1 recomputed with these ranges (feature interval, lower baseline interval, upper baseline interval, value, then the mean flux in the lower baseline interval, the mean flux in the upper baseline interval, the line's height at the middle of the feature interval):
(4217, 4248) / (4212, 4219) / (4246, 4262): 0.02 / 11.6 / 10.6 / 11.2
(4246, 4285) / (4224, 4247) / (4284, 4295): -0.09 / 11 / 9.69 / 10.3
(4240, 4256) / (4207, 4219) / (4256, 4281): 0.03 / 11.4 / 11.3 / 11.4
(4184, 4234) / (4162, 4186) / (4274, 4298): -0.03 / 10.3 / 10.3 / 10.3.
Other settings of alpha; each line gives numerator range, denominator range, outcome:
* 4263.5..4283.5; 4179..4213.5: 1.16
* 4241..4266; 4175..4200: 1.14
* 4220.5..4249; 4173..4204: 1.11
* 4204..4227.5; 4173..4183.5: 1.13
